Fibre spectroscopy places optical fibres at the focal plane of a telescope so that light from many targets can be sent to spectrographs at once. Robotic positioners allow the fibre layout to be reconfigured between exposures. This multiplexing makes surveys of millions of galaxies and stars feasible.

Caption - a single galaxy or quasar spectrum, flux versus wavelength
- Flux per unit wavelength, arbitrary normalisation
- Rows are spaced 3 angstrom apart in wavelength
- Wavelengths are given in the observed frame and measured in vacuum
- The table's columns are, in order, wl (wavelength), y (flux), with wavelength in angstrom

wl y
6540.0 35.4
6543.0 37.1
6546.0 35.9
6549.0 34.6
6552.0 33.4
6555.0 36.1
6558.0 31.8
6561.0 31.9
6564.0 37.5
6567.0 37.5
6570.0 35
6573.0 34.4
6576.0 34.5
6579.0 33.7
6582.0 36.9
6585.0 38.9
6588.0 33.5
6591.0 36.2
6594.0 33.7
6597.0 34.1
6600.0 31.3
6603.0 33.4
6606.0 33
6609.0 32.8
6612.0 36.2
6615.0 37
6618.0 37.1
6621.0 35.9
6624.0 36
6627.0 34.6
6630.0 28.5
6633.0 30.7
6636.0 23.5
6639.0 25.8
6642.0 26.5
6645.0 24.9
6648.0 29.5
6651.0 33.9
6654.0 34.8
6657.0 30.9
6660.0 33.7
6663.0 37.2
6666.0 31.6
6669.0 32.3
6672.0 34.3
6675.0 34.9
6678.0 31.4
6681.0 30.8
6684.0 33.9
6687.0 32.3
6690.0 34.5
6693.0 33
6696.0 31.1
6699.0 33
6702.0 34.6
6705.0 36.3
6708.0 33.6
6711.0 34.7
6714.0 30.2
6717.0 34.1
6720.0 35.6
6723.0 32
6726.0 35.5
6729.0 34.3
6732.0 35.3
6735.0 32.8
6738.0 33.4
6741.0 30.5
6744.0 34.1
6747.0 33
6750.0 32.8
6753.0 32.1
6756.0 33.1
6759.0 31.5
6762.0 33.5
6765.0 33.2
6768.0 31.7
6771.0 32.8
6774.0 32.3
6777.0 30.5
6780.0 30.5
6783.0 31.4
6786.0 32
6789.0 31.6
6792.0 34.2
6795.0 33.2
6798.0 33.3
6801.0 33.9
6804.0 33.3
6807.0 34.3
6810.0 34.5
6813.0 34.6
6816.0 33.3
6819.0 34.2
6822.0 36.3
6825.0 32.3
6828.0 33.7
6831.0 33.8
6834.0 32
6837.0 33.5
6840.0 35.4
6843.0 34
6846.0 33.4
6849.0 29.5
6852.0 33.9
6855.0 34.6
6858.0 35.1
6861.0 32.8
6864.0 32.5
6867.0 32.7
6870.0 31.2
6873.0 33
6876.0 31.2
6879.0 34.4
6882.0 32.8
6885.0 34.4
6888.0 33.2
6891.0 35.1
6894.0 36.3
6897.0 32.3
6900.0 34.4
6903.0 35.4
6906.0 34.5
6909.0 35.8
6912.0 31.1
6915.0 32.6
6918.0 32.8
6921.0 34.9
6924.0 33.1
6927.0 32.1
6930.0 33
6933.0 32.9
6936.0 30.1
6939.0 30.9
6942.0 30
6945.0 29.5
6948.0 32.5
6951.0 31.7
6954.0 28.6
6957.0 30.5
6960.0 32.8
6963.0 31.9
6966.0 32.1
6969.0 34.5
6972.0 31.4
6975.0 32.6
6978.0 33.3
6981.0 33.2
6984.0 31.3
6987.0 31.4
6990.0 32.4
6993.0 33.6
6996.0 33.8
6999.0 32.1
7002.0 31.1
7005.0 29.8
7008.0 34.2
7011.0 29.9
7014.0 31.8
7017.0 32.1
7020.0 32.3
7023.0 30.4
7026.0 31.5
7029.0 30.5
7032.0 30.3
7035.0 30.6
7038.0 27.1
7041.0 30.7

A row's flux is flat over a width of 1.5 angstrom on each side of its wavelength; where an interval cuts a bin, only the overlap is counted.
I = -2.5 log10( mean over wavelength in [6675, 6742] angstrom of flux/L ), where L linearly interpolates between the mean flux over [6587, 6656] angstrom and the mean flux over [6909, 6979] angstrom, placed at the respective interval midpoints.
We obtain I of -0.04 mag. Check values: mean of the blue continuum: 32.3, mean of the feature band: 33.4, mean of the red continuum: 32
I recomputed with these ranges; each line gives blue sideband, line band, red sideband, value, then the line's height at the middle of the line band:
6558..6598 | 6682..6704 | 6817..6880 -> 0.036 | 34.3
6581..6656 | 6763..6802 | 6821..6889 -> 0.025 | 33.1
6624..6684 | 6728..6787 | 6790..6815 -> 0.017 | 33.1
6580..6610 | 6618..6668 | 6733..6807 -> 0.086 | 33.9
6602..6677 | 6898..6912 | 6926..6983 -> -0.087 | 31.9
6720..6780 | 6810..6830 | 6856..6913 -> -0.027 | 33.3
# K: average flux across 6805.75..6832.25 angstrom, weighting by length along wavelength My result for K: 34.1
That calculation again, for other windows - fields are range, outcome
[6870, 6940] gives 33.3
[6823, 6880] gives 33.1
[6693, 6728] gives 33.7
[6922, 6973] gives 31.7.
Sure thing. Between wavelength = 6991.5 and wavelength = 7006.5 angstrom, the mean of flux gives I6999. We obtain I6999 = 32.1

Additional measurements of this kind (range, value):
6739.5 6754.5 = 32.5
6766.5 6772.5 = 32.2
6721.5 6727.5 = 33.8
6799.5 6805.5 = 33.6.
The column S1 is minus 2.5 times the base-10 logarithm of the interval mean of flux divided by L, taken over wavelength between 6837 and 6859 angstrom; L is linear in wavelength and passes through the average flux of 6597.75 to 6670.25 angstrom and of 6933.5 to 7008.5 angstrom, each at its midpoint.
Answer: -0.057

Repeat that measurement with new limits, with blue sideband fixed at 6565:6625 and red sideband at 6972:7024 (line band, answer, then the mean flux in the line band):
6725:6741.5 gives 0.009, 33.8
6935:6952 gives 0.058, 30.8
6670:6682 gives 0.050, 32.9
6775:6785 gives 0.093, 30.9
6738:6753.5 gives 0.044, 32.6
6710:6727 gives 0.018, 33.6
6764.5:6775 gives 0.044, 32.4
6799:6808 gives -0.008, 33.8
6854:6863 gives -0.030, 34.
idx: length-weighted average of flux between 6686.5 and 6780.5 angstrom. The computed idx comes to 33.1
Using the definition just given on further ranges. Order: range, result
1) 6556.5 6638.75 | 33.9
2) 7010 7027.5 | 31.4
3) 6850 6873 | 33.2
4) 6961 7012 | 32.3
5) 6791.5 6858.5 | 33.7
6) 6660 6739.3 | 33.6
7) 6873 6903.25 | 33.8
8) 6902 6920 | 33.7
